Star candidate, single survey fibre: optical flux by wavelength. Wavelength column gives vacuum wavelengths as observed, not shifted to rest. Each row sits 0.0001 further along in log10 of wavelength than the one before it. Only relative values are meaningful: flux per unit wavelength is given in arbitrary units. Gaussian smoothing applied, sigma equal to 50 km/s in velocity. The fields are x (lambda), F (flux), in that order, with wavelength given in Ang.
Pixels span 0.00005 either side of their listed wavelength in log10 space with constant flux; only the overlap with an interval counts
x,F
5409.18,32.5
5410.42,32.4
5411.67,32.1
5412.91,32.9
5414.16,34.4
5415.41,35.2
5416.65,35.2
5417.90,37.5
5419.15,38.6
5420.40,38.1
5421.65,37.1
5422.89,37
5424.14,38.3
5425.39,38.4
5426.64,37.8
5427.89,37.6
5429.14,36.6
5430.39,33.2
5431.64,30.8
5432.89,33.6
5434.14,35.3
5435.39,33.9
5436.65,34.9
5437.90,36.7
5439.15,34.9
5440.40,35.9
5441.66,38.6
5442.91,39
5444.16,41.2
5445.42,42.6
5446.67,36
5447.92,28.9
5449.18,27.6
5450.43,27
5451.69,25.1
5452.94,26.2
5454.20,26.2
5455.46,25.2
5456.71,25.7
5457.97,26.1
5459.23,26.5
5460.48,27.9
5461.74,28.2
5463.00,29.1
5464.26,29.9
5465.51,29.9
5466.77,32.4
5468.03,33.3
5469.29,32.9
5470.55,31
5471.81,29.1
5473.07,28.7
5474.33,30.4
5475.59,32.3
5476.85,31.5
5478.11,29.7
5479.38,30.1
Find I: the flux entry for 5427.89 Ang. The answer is 37.6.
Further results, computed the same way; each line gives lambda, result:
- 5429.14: 36.6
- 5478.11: 29.7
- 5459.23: 26.5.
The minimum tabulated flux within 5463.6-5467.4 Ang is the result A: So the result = 29.9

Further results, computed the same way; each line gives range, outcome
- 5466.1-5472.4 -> 29.1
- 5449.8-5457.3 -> 25.1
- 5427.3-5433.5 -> 30.8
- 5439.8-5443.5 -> 35.9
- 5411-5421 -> 32.1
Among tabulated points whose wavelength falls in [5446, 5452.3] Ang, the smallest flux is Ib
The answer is 25.1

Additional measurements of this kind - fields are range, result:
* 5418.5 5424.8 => 37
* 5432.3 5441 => 33.6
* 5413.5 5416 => 34.4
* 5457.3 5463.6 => 26.1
